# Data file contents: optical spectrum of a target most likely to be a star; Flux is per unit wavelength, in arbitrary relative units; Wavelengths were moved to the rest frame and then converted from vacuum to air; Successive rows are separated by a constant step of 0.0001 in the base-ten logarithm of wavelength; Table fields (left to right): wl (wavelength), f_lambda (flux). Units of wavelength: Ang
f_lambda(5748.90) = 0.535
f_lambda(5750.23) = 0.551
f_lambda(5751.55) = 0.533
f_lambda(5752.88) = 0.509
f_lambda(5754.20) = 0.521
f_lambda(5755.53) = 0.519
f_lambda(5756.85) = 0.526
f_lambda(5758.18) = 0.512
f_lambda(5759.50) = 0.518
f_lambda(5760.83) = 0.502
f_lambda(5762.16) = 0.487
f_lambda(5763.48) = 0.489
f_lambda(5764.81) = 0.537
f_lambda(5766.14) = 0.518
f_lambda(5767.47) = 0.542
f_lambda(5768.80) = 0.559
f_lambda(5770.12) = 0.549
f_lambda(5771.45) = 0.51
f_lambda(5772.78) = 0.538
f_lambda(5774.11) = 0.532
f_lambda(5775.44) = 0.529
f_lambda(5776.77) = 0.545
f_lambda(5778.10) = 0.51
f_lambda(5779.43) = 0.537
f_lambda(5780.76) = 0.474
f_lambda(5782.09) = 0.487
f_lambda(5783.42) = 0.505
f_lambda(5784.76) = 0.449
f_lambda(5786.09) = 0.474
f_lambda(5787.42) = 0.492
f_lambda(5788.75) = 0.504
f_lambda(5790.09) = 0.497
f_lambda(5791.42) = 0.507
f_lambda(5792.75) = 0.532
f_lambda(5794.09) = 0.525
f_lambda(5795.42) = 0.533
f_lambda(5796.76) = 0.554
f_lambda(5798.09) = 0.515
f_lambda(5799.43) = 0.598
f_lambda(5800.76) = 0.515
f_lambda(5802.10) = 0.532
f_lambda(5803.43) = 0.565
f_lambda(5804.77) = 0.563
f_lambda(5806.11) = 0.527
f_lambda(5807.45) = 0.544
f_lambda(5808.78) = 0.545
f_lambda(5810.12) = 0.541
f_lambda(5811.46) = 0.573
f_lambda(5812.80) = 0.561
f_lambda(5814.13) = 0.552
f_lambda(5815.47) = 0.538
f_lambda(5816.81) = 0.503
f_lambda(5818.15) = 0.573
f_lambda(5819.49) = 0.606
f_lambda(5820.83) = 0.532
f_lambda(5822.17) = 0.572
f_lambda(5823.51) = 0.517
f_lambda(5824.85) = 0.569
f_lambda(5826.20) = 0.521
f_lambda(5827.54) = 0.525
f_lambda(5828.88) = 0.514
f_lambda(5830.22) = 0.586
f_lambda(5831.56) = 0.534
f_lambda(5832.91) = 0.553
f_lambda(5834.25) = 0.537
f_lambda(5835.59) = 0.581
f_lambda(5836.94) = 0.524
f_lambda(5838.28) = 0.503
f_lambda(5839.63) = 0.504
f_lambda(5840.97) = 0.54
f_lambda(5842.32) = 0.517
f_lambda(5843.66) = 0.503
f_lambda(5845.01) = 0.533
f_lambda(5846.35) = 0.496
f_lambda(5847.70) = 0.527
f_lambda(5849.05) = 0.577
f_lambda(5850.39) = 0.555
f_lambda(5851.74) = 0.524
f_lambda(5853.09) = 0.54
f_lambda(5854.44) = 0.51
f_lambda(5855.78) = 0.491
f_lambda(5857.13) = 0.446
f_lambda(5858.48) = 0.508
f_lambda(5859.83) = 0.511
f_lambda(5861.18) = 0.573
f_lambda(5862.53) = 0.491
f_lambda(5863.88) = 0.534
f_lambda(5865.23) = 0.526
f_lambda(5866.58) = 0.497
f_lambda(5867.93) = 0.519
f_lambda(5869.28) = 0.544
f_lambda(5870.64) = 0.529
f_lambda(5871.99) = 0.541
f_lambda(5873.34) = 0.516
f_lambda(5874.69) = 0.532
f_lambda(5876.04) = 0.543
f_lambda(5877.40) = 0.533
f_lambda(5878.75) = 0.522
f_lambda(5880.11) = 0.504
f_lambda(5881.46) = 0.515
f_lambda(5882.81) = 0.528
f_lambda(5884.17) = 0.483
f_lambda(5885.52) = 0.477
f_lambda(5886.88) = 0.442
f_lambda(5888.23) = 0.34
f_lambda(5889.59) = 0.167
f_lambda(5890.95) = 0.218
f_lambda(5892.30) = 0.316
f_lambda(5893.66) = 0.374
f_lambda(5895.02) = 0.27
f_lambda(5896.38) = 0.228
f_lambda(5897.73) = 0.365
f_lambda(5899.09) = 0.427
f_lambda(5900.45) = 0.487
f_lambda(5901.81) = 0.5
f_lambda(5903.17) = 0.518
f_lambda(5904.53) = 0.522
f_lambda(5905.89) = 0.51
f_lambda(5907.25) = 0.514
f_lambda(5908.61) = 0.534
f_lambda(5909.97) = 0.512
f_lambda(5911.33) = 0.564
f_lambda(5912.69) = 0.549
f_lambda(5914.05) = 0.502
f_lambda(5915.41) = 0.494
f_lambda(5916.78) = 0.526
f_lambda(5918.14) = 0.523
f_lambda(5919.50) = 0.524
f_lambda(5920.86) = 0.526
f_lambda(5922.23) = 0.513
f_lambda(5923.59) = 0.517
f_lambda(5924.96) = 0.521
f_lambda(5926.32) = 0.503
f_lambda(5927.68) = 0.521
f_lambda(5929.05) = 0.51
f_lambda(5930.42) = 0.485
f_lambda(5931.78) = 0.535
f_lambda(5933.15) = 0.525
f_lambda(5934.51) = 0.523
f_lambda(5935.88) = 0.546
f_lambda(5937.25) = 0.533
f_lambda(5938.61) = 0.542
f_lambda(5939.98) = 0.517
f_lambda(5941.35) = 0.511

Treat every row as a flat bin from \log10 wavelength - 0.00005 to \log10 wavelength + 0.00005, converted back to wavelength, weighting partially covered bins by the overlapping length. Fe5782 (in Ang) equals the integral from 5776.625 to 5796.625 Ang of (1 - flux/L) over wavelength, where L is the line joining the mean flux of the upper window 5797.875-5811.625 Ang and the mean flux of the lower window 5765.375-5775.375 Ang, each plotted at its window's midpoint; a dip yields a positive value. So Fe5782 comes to 1.3 Ang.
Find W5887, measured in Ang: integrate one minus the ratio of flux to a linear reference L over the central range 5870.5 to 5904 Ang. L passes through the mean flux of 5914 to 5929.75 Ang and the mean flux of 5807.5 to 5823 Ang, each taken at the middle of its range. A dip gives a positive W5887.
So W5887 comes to 6.0 Ang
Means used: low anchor 0.554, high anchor 0.515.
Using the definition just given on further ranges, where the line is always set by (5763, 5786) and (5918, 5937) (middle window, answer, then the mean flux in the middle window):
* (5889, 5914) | 4.6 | 0.424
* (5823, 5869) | -0.7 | 0.526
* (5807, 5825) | -1.2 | 0.552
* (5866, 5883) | -0.2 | 0.525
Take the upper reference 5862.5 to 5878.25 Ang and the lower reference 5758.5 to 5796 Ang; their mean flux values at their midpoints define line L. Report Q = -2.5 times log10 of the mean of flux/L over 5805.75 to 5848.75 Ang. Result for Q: -0.04 mag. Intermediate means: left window 0.514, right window 0.527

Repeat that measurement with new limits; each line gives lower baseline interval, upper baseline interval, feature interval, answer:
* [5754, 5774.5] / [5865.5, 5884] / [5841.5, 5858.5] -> 0.01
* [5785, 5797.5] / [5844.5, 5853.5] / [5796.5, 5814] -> -0.06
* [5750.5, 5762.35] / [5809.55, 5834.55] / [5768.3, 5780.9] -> -0.01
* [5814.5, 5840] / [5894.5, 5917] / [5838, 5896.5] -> 0.06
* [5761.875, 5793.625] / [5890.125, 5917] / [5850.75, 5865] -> -0.10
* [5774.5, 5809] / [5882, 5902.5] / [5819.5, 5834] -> -0.16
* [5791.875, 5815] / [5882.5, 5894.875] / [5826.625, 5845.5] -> -0.12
